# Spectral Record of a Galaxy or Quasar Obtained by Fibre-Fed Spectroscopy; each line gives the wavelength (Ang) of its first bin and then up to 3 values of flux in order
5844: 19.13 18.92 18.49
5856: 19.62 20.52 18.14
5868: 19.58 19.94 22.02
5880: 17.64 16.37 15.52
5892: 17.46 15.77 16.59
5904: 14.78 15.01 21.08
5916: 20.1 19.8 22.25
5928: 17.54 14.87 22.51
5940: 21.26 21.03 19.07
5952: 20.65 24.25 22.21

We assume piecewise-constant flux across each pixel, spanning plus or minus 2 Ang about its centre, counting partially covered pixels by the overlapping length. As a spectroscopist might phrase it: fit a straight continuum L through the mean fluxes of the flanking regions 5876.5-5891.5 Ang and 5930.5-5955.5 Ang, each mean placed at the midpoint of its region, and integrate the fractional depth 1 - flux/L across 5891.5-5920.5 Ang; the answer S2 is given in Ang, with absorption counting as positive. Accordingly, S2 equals 1.4 Ang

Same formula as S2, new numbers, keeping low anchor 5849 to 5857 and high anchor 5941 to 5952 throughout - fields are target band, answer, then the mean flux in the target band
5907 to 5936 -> 1.3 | 19.1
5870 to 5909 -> 4.6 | 17.2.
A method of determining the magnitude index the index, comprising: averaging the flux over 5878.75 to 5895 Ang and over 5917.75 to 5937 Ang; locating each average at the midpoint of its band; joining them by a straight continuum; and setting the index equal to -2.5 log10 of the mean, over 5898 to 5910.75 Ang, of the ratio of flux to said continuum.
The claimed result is 0.13 mag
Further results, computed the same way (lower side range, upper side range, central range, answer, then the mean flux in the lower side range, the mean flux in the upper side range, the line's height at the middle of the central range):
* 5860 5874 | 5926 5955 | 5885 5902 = 0.19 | 19.4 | 19.7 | 19.5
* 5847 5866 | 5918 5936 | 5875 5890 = 0.09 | 19.1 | 19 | 19.1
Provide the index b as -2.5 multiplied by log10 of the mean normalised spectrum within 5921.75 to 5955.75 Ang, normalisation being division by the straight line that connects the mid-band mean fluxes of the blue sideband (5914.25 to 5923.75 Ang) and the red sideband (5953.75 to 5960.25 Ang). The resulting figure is 0.09 mag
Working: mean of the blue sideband 20.4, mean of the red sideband 23.4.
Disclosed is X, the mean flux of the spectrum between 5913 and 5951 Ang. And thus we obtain 19.9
